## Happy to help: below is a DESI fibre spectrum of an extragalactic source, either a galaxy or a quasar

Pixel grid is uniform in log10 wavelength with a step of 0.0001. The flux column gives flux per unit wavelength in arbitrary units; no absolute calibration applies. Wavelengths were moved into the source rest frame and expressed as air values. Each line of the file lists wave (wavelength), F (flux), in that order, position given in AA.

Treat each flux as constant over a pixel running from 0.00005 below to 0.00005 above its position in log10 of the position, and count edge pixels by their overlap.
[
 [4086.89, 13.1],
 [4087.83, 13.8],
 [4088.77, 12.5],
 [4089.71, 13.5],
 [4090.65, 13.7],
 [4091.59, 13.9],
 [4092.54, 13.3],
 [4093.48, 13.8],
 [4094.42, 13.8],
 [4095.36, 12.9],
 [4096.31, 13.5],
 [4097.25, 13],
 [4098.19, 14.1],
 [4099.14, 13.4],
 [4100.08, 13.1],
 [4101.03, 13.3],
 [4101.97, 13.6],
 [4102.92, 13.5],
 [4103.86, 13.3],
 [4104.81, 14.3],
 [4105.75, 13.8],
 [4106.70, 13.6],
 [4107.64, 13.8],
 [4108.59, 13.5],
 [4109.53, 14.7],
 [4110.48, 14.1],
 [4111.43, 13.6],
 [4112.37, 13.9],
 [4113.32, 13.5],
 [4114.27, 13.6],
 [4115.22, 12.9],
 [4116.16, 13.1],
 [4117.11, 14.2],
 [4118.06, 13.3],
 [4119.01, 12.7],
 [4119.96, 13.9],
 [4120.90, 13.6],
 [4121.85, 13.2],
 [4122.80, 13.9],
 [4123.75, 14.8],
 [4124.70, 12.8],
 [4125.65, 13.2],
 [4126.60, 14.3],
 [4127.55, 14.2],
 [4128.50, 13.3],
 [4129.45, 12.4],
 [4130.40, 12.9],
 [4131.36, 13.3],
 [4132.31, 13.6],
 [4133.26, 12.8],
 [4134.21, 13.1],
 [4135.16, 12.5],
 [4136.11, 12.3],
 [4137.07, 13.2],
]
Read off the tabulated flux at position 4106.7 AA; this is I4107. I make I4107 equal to 13.6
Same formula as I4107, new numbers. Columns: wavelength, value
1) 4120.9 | 13.6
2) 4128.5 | 13.3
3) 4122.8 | 13.9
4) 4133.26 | 12.8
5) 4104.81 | 14.3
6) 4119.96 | 13.9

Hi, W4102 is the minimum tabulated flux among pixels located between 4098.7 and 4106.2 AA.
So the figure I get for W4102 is 13.1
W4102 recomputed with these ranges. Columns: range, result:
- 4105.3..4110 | 13.5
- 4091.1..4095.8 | 12.9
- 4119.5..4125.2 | 12.8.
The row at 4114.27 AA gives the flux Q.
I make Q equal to 13.6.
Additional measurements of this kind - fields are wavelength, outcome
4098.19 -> 14.1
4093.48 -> 13.8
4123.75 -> 14.8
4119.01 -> 12.7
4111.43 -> 13.6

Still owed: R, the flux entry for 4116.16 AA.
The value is 13.1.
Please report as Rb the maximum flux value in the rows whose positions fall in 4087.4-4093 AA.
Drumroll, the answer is 13.9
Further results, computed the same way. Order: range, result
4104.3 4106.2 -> 14.3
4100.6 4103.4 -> 13.6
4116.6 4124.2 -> 14.8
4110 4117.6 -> 14.2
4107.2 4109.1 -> 13.8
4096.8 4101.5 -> 14.1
